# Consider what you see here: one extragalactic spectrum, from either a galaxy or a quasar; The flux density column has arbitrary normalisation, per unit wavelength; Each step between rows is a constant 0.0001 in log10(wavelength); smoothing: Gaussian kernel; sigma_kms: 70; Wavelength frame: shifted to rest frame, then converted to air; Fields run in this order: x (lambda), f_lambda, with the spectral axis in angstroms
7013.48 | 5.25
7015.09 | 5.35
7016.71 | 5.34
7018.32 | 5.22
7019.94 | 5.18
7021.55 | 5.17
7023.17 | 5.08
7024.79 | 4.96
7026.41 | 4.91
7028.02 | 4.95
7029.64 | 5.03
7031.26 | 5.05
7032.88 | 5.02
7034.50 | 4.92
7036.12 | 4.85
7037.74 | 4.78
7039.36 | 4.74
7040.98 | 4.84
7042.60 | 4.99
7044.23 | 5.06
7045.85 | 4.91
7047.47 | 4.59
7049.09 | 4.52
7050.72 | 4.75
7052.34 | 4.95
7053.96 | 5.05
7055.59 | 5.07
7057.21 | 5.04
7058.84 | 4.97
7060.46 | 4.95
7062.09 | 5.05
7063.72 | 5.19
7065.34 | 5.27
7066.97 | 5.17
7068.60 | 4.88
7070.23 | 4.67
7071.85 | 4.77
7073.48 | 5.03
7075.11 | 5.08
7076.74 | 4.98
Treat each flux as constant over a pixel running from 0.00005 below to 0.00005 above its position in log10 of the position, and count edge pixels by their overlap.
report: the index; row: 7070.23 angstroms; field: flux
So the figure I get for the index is 4.67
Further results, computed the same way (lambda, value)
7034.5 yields 4.92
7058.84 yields 4.97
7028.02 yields 4.95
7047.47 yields 4.59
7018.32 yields 5.22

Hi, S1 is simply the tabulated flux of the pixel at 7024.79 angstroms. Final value 4.96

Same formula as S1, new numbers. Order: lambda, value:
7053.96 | 5.05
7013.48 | 5.25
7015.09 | 5.35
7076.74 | 4.98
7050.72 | 4.75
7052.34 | 4.95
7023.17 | 5.08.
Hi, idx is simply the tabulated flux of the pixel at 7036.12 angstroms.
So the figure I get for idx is 4.85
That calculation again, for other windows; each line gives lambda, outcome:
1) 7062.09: 5.05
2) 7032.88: 5.02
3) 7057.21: 5.04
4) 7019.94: 5.18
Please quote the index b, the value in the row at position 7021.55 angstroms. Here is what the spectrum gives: 5.17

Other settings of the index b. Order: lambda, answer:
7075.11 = 5.08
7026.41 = 4.91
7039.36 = 4.74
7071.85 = 4.77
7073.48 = 5.03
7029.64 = 5.03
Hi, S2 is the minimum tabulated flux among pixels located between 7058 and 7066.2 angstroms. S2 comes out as 4.95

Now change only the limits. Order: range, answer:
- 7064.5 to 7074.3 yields 4.67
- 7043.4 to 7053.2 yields 4.52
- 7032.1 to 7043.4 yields 4.74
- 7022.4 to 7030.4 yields 4.91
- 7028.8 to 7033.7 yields 5.02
